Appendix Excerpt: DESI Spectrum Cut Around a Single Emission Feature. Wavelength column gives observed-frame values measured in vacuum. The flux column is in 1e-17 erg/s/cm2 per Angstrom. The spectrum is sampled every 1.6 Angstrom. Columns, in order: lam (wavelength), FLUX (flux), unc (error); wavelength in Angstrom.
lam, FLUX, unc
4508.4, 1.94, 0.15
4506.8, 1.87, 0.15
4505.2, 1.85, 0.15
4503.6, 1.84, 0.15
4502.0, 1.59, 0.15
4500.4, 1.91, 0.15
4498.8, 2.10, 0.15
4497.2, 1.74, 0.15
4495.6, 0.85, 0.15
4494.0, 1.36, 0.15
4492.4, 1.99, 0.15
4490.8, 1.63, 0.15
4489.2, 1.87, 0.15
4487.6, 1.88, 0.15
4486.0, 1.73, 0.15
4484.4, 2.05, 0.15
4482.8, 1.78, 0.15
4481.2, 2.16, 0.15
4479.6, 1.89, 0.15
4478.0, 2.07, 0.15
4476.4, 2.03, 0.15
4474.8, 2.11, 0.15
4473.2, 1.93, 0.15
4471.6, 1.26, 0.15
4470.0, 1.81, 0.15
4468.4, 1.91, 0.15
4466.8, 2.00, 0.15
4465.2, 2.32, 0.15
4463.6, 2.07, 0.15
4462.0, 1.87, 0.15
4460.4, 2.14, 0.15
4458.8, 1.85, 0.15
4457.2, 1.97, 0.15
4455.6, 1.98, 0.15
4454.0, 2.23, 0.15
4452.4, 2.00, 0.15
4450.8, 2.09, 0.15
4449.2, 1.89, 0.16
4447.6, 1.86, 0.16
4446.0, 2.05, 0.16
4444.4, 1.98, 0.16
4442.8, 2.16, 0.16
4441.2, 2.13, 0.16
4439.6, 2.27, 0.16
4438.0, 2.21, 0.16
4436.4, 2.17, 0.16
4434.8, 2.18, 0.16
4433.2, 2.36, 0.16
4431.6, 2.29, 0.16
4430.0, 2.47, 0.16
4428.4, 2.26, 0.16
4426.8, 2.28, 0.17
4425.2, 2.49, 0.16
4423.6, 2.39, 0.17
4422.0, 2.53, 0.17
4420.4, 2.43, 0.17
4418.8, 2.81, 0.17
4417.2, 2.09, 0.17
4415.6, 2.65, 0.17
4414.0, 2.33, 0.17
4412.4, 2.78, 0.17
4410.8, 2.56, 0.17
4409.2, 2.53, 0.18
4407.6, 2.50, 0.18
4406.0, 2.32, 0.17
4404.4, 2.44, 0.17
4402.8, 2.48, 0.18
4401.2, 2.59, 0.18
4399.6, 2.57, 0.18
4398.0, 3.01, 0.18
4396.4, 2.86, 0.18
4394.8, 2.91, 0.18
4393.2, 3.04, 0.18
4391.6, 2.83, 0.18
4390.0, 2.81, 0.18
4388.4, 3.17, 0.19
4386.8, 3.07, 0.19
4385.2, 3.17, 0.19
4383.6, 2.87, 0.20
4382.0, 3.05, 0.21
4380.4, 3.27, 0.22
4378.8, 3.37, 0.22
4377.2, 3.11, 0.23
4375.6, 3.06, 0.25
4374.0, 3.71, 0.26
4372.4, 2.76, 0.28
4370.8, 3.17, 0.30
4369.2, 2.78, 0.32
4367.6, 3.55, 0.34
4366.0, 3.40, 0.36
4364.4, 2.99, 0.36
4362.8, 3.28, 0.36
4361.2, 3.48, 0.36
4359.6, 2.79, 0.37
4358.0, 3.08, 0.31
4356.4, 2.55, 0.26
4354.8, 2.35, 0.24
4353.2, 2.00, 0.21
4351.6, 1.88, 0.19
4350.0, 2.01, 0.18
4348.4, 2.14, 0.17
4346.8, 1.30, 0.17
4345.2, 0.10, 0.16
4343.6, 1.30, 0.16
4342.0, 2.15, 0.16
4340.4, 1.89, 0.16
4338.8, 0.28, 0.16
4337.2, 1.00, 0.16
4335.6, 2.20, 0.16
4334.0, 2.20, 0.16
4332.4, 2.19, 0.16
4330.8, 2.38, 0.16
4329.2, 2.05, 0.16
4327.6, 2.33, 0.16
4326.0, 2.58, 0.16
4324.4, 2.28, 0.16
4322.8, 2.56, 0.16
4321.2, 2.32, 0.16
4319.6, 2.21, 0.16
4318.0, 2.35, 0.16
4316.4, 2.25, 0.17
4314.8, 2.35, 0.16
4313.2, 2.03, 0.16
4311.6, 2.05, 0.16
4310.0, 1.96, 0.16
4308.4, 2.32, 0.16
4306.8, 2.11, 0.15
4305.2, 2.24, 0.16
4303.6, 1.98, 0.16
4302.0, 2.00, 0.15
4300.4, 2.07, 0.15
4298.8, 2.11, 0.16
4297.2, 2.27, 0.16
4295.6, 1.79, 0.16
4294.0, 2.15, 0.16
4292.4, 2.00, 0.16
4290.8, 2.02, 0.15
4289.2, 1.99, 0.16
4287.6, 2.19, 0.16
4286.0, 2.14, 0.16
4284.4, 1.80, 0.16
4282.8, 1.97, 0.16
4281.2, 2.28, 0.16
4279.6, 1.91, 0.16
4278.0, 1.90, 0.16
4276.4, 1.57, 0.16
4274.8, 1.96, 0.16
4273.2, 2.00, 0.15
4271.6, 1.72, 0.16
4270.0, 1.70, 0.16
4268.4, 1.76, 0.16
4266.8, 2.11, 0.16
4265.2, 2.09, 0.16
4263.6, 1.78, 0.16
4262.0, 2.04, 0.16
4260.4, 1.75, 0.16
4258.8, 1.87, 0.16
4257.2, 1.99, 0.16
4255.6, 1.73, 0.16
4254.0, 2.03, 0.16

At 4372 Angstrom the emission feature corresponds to C IV 1549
